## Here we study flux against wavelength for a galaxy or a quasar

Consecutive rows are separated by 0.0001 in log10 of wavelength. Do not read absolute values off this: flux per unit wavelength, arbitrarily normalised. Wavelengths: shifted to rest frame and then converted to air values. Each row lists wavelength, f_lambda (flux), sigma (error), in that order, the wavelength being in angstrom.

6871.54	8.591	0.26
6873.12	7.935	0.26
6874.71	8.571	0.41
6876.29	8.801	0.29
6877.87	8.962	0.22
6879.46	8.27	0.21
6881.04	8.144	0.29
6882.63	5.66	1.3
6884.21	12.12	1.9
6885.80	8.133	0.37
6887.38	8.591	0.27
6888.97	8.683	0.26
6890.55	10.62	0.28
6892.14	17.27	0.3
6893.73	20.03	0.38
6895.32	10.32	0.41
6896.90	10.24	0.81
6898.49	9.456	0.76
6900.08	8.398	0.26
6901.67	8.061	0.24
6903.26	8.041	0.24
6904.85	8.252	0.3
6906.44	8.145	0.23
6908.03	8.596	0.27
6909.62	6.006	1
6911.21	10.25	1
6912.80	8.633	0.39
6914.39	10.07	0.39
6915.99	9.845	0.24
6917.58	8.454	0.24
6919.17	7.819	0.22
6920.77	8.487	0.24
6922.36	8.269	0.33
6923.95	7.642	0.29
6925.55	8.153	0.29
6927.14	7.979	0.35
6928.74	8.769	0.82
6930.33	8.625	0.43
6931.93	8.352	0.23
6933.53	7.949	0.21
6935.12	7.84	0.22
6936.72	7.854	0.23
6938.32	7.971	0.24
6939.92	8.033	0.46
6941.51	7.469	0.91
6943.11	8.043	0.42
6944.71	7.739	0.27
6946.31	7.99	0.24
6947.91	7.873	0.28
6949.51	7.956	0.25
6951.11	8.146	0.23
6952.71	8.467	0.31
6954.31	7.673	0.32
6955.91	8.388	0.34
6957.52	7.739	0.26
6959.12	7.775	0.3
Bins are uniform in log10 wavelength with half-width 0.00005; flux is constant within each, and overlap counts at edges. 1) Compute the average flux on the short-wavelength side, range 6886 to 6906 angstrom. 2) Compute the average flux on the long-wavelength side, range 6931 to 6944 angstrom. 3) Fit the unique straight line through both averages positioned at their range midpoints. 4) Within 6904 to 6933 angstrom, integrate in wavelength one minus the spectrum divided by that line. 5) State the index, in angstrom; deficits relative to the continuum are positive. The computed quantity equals 2.1 angstrom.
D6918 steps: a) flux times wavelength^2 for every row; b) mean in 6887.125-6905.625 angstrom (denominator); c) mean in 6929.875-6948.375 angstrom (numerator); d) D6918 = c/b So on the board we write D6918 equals 0.75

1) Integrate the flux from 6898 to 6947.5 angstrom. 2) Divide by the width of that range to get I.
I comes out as 8.29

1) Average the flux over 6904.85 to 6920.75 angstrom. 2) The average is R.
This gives 8.62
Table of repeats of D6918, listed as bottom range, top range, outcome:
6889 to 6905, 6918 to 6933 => 0.75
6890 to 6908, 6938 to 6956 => 0.75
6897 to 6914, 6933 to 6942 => 0.93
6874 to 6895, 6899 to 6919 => 0.84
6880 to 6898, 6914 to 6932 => 0.79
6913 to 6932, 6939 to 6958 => 0.94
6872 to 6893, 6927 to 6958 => 0.87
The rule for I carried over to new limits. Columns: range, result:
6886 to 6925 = 9.56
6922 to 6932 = 8.25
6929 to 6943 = 8.04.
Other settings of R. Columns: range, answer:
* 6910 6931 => 8.64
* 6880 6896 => 10.9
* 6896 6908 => 8.67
